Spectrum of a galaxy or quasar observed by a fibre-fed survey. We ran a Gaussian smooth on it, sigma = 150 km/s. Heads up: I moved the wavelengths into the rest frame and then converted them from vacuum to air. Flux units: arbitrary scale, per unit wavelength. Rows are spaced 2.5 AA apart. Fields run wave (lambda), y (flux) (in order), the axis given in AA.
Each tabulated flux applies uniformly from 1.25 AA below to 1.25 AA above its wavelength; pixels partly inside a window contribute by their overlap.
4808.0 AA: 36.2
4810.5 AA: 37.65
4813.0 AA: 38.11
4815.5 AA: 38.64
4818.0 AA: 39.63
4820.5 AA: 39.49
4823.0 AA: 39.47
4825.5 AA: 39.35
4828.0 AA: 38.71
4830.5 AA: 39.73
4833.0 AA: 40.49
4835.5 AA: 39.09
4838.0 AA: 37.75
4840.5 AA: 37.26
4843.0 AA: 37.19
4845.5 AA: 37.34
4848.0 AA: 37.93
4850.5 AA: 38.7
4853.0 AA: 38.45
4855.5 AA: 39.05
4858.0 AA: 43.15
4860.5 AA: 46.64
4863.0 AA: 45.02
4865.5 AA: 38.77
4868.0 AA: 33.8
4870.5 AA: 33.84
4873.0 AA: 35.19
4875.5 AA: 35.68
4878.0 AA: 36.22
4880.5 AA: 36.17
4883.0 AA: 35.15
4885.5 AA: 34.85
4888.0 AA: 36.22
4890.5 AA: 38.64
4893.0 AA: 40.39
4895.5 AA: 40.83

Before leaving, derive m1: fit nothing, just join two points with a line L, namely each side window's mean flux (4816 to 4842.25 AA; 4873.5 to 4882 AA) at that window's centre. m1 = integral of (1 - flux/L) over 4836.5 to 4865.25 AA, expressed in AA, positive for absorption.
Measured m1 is -1.7 AA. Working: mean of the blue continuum 39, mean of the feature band 39.8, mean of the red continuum 35.9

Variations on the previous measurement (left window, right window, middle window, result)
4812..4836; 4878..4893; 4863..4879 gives 0.39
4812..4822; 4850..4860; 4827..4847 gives 0.66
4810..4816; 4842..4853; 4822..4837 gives -0.57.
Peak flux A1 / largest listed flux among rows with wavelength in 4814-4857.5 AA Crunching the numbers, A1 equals 40.49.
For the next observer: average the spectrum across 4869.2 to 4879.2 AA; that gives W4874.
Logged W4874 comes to 35.2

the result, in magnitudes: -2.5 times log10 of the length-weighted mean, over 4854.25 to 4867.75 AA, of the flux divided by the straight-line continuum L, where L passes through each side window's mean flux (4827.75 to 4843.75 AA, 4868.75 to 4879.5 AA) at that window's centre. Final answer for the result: -0.15 mag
